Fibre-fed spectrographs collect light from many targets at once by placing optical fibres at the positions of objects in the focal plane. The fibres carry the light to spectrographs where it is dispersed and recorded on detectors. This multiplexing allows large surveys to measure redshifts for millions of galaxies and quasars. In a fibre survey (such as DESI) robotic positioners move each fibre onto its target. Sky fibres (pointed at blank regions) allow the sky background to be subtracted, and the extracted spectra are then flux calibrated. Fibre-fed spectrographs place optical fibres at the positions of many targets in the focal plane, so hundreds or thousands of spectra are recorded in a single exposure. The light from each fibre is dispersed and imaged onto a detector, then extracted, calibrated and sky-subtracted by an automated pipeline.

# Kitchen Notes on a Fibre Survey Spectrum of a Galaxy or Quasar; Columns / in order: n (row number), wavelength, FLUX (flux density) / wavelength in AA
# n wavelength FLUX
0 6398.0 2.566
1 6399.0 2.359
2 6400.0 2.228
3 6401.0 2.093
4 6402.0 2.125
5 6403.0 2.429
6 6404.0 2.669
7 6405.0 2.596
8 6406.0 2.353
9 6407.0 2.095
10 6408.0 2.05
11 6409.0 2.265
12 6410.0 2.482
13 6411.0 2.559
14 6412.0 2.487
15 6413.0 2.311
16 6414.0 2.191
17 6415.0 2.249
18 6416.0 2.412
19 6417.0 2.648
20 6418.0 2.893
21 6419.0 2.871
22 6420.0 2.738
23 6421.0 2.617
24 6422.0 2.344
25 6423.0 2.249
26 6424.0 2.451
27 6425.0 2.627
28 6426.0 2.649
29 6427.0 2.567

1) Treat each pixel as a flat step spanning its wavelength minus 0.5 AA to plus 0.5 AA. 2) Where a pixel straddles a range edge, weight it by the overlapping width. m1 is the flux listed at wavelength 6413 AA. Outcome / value 2.311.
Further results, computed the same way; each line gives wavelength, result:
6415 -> 2.249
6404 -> 2.669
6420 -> 2.738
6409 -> 2.265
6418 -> 2.893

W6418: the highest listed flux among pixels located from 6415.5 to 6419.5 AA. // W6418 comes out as 2.893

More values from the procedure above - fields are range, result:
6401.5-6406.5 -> 2.669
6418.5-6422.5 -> 2.871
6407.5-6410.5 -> 2.482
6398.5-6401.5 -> 2.359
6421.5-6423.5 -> 2.344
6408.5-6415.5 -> 2.559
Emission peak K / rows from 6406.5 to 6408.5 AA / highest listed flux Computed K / 2.095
